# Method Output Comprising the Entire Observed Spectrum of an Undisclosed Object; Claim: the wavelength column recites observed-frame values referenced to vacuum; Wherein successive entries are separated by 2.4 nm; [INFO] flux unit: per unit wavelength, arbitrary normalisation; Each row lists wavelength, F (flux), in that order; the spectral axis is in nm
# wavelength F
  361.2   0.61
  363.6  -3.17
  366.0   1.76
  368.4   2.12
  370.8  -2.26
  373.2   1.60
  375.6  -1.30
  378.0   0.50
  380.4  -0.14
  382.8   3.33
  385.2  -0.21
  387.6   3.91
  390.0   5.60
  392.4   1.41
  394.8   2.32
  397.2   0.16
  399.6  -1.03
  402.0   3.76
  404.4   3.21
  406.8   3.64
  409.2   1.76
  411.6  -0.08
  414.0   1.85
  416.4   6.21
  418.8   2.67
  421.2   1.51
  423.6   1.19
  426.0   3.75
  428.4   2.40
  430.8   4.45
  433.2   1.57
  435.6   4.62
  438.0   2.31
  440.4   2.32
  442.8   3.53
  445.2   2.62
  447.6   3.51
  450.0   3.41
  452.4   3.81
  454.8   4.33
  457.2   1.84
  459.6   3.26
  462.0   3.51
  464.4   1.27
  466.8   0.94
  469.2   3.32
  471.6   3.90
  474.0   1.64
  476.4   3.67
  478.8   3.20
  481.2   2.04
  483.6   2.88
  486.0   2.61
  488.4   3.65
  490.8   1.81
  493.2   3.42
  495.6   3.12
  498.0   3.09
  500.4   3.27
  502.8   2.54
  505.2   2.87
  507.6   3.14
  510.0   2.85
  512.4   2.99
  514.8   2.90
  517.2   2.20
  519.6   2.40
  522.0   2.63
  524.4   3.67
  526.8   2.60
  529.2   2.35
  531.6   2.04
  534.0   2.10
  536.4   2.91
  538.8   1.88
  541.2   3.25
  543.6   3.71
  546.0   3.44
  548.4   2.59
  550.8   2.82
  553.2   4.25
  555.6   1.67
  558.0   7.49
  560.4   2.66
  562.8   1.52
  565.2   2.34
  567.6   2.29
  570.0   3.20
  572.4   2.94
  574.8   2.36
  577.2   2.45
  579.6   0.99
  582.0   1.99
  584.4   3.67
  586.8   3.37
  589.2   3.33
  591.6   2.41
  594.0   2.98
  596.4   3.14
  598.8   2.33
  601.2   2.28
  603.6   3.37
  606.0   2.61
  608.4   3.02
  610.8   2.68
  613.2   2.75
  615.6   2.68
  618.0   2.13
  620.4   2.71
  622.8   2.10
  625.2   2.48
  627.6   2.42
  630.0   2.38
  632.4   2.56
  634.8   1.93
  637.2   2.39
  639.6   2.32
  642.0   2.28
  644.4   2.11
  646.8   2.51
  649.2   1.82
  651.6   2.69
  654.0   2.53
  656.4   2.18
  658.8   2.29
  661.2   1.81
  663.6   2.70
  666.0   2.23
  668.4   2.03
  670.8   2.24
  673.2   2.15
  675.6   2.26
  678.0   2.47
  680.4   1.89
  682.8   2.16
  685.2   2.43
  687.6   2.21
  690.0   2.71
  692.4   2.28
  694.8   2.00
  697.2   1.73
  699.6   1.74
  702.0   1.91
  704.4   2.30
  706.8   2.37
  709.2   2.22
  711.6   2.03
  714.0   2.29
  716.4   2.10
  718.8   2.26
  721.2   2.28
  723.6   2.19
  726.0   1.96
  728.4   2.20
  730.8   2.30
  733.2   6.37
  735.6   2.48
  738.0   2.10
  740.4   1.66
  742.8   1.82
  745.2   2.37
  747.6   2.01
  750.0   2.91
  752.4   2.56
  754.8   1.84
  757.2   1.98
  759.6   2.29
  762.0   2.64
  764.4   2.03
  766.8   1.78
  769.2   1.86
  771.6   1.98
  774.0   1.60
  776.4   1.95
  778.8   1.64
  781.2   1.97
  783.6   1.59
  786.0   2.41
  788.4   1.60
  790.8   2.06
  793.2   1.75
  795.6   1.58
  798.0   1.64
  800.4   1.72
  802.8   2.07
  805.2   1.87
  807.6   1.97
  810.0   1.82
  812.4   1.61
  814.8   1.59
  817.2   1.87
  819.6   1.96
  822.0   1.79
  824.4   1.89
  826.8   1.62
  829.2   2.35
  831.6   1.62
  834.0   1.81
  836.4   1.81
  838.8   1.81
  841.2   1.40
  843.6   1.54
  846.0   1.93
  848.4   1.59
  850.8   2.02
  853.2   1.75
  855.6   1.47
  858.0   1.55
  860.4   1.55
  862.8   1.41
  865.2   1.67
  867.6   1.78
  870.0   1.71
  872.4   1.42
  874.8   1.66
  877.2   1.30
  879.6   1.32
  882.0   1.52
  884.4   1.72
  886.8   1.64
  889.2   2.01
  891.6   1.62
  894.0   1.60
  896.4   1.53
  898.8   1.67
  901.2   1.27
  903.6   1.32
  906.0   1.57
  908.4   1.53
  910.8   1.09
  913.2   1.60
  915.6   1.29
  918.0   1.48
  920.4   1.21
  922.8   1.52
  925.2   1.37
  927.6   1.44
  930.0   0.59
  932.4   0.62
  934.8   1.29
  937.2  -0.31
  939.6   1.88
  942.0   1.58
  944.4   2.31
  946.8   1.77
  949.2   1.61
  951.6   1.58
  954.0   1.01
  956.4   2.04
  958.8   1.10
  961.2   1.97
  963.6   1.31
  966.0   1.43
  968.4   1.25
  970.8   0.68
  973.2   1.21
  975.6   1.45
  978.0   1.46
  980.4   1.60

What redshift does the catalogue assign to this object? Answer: 0.12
